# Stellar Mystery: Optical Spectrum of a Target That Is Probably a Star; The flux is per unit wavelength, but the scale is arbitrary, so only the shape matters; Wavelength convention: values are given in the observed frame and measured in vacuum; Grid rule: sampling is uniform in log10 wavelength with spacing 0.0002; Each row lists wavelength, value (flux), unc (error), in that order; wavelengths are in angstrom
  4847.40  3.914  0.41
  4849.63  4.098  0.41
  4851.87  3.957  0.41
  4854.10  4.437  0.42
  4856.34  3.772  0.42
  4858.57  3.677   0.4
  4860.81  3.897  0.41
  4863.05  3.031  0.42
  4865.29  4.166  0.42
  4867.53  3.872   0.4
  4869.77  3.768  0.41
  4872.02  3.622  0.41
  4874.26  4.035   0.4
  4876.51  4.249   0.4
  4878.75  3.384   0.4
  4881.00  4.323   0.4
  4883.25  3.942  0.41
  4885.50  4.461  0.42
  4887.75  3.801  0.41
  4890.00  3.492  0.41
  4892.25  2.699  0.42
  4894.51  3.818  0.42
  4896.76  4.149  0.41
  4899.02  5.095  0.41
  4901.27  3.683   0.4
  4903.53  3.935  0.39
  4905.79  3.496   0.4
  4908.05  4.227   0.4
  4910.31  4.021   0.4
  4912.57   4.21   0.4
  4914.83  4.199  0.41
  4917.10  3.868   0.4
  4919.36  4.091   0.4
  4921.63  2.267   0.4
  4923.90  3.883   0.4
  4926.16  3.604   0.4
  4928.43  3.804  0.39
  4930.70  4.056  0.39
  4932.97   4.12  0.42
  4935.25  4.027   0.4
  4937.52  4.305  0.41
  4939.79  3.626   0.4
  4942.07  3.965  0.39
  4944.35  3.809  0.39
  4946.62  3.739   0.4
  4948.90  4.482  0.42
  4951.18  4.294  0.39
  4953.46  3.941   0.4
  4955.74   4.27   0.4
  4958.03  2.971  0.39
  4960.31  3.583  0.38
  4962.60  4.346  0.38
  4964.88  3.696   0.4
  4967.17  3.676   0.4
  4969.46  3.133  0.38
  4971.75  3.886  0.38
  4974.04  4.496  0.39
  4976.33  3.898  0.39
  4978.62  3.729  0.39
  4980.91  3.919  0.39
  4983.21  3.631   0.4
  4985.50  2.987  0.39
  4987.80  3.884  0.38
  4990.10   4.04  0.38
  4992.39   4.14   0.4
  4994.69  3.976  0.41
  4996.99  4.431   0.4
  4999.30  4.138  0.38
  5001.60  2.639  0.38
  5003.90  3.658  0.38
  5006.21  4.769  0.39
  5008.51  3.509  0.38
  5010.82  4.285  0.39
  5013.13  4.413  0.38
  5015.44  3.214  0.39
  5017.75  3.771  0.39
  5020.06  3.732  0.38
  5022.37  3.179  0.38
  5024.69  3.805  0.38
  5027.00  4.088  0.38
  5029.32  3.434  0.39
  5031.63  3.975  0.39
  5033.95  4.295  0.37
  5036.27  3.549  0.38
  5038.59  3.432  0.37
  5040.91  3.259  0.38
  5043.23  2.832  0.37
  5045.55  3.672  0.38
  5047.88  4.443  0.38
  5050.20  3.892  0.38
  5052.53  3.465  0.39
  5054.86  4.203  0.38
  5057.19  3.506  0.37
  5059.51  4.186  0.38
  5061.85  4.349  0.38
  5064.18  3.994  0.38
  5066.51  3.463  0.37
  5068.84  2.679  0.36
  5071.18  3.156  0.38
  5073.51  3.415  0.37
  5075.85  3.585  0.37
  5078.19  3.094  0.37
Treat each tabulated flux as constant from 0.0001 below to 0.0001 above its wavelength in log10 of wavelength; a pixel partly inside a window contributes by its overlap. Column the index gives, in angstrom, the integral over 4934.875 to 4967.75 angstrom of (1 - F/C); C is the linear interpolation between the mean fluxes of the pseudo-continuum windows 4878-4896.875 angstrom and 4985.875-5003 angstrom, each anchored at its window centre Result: -0.9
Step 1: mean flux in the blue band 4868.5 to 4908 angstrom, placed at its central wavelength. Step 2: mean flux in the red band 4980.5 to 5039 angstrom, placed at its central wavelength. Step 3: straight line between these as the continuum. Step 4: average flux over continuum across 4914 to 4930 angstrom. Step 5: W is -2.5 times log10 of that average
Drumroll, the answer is 0.055 mag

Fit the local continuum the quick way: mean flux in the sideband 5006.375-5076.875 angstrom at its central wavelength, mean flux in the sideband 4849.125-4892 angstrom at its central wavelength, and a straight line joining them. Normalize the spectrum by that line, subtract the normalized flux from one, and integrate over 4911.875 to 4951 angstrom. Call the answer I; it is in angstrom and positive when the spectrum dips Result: -0.8 angstrom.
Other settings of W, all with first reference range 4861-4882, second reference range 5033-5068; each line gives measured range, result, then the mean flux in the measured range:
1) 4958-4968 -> 0.02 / 3.73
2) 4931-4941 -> -0.06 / 4.02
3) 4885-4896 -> 0.06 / 3.63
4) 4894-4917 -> -0.07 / 4.08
